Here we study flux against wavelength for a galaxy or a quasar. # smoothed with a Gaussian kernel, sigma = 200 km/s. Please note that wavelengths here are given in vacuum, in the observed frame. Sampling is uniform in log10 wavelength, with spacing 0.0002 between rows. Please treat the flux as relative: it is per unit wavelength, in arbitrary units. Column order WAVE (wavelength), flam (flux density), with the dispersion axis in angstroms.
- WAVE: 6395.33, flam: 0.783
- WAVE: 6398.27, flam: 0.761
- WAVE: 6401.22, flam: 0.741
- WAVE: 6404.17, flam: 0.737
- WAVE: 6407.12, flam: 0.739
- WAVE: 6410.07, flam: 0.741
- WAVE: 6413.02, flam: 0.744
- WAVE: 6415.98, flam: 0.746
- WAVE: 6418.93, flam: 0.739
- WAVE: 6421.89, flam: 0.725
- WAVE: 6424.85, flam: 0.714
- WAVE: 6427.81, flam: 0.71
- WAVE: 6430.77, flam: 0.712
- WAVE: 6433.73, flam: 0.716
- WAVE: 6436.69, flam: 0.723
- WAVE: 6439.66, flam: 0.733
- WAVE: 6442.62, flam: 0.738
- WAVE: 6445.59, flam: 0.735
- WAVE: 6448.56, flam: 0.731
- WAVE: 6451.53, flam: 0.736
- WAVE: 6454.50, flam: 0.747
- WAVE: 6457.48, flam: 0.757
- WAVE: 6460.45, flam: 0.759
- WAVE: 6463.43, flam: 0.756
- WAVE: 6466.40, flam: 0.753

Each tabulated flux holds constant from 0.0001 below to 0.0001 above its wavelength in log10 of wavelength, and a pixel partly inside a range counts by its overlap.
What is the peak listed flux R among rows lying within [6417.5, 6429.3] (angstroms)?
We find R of 0.739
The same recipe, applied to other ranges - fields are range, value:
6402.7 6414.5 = 0.744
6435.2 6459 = 0.757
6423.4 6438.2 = 0.723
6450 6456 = 0.747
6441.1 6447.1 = 0.738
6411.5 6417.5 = 0.746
